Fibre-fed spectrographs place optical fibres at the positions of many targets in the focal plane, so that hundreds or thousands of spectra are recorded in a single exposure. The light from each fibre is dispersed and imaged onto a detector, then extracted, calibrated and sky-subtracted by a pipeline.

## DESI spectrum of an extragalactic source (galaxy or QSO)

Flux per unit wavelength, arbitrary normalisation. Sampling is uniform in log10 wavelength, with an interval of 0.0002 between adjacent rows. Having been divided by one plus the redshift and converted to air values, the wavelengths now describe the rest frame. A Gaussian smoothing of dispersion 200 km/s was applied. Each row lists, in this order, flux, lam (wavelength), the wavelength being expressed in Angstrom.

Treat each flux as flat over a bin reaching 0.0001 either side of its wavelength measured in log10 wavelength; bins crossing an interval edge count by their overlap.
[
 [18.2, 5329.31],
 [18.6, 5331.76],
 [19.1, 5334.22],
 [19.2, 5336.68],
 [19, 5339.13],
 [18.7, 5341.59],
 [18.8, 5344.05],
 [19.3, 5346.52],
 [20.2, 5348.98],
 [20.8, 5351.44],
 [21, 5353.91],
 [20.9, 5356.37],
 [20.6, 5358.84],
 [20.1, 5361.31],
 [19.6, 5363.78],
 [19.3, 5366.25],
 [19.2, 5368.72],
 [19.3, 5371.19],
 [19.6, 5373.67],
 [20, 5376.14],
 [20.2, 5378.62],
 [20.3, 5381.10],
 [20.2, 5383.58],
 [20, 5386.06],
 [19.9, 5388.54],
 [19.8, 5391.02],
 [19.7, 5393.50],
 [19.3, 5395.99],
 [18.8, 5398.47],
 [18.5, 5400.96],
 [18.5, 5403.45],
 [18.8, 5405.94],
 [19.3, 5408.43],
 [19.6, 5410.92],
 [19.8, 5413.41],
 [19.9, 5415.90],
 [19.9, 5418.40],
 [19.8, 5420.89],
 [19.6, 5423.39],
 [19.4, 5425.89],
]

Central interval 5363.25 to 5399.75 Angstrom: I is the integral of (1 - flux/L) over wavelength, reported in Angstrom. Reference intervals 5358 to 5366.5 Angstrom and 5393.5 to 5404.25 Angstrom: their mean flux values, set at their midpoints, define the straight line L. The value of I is -0.6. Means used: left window 19.9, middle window 19.7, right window 18.9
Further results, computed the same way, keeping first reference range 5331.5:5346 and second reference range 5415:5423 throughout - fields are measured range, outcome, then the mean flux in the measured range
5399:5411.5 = 0.5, 18.9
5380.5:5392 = -0.3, 20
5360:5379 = -0.4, 19.6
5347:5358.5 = -0.9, 20.6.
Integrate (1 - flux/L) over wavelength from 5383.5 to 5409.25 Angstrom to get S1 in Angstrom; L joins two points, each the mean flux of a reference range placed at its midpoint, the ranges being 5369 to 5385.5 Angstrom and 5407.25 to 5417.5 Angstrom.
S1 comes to 0.60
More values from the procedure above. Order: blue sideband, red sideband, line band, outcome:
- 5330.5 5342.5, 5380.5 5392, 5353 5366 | -0.6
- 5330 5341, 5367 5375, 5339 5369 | -1.1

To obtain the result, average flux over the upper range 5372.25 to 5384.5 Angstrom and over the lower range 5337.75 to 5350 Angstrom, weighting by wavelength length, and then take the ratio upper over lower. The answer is 1.0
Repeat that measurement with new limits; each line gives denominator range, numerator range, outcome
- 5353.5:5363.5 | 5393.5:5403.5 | 0.92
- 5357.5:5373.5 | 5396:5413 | 0.97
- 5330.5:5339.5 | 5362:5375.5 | 1.03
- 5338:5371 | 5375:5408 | 0.99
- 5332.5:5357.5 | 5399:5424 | 0.98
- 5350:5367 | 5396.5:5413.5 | 0.93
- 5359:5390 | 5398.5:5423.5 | 0.97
